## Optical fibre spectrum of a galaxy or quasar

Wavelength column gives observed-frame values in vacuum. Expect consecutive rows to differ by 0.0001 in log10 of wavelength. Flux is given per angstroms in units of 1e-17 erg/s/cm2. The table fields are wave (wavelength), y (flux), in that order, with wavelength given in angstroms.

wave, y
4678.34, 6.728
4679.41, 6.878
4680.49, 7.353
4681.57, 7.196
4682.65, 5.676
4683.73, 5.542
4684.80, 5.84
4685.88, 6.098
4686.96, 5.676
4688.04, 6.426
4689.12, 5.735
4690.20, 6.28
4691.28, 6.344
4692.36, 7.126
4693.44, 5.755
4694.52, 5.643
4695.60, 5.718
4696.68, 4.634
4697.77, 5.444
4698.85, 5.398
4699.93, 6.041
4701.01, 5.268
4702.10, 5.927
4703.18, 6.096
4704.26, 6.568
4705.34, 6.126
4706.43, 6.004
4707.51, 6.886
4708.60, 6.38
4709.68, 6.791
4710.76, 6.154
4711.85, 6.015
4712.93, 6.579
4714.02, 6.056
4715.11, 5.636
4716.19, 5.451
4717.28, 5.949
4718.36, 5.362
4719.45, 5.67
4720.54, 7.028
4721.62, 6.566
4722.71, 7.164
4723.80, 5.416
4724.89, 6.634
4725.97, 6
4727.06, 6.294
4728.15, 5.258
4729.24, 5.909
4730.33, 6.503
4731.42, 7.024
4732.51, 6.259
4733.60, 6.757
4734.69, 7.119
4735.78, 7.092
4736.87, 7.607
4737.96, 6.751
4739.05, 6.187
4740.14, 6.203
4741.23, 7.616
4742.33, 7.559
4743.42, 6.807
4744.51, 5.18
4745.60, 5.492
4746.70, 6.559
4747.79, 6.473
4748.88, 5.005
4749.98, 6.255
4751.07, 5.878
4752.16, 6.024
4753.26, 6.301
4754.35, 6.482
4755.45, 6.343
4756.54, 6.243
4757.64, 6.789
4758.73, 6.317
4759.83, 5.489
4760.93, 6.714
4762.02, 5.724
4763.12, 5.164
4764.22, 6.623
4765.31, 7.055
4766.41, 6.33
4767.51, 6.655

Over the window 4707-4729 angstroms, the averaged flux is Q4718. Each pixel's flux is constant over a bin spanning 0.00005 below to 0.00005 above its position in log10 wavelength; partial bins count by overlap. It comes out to 6.16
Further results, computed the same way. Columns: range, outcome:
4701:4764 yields 6.27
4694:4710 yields 5.92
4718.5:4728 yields 6.26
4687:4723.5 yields 6.06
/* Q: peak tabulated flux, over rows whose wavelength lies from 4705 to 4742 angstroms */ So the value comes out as 7.616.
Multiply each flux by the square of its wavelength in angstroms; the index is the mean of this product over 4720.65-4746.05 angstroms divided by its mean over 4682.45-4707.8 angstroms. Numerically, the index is 1.12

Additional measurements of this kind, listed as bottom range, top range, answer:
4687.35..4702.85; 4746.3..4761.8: 1.09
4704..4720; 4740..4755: 1.04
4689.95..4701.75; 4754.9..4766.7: 1.11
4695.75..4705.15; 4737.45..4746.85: 1.16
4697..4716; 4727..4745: 1.11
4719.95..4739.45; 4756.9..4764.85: 0.95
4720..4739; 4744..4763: 0.93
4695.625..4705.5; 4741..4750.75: 1.12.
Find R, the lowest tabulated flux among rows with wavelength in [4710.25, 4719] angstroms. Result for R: 5.362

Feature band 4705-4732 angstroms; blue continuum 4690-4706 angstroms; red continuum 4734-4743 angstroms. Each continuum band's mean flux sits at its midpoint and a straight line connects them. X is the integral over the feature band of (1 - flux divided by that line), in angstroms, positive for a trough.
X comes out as 1.05 angstroms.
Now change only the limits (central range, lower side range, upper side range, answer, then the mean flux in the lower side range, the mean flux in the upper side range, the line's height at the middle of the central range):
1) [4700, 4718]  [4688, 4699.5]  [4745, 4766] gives -0.6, 5.84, 6.15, 5.92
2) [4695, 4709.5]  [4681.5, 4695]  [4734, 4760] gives 0.6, 6.07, 6.42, 6.15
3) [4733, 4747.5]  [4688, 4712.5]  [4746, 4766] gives -1.3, 6.03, 6.19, 6.14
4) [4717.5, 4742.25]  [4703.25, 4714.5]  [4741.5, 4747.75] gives -0.5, 6.35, 6.38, 6.37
